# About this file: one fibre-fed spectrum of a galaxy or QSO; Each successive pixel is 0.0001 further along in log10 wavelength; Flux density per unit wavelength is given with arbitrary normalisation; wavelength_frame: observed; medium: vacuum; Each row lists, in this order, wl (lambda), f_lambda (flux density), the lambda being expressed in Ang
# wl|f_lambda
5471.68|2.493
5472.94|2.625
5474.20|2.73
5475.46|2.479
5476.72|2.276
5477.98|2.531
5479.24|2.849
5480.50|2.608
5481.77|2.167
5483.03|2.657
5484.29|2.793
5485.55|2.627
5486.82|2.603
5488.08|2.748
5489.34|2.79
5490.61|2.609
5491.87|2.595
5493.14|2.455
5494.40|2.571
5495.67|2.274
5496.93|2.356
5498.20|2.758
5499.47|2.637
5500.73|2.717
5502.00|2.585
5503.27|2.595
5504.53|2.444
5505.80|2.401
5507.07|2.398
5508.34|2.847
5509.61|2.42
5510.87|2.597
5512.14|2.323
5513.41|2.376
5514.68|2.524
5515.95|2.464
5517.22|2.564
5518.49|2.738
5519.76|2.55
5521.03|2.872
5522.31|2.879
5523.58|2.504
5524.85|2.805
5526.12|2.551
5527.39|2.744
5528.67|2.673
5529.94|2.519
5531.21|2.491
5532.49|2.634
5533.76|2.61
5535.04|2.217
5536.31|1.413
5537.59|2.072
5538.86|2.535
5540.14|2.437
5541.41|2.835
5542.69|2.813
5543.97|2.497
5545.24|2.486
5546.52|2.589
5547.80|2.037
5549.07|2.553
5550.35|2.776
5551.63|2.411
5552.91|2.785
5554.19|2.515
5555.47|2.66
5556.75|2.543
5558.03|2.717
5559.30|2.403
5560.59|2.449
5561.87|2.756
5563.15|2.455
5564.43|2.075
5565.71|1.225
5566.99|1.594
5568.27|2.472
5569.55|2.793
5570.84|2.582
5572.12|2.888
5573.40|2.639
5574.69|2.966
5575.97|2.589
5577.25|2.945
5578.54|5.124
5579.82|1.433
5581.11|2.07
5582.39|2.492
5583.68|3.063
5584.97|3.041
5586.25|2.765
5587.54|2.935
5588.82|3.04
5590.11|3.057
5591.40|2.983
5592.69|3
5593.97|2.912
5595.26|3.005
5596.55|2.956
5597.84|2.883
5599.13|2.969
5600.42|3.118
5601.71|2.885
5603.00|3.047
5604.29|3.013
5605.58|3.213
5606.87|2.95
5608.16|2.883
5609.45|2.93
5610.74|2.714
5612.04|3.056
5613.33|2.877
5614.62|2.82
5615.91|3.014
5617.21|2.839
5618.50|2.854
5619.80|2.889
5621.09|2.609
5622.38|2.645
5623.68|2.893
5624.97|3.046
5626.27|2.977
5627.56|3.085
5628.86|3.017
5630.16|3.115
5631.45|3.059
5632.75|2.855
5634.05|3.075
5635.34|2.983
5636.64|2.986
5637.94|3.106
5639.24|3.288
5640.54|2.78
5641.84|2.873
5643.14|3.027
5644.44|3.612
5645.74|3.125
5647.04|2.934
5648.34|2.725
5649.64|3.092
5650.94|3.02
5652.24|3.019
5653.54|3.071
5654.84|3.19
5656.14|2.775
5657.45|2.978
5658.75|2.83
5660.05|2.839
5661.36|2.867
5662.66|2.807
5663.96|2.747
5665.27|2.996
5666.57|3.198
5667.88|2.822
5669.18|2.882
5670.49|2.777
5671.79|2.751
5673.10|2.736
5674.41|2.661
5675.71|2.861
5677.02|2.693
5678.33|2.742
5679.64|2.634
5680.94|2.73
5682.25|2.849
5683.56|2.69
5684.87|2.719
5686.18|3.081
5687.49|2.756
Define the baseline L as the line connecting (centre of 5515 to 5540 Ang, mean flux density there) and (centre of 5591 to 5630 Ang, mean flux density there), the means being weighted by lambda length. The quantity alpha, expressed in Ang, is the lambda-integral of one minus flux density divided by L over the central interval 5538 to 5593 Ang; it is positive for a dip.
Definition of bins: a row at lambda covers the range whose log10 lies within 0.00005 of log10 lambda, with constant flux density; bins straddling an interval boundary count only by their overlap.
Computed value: 1.8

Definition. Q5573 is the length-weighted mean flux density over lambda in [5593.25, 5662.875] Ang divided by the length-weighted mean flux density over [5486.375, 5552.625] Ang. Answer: 1.17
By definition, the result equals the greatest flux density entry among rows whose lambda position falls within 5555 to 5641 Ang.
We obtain 5.124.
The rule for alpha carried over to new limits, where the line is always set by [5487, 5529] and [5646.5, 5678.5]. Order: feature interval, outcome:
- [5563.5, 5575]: 1.5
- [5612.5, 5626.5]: -0.3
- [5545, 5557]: 0.6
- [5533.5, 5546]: 1.2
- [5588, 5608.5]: -1.8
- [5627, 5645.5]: -1.5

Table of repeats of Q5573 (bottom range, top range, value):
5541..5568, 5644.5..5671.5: 1.21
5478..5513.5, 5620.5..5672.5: 1.15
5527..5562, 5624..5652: 1.21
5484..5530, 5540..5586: 1.00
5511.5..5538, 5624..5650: 1.21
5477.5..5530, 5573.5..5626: 1.12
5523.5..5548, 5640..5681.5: 1.17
